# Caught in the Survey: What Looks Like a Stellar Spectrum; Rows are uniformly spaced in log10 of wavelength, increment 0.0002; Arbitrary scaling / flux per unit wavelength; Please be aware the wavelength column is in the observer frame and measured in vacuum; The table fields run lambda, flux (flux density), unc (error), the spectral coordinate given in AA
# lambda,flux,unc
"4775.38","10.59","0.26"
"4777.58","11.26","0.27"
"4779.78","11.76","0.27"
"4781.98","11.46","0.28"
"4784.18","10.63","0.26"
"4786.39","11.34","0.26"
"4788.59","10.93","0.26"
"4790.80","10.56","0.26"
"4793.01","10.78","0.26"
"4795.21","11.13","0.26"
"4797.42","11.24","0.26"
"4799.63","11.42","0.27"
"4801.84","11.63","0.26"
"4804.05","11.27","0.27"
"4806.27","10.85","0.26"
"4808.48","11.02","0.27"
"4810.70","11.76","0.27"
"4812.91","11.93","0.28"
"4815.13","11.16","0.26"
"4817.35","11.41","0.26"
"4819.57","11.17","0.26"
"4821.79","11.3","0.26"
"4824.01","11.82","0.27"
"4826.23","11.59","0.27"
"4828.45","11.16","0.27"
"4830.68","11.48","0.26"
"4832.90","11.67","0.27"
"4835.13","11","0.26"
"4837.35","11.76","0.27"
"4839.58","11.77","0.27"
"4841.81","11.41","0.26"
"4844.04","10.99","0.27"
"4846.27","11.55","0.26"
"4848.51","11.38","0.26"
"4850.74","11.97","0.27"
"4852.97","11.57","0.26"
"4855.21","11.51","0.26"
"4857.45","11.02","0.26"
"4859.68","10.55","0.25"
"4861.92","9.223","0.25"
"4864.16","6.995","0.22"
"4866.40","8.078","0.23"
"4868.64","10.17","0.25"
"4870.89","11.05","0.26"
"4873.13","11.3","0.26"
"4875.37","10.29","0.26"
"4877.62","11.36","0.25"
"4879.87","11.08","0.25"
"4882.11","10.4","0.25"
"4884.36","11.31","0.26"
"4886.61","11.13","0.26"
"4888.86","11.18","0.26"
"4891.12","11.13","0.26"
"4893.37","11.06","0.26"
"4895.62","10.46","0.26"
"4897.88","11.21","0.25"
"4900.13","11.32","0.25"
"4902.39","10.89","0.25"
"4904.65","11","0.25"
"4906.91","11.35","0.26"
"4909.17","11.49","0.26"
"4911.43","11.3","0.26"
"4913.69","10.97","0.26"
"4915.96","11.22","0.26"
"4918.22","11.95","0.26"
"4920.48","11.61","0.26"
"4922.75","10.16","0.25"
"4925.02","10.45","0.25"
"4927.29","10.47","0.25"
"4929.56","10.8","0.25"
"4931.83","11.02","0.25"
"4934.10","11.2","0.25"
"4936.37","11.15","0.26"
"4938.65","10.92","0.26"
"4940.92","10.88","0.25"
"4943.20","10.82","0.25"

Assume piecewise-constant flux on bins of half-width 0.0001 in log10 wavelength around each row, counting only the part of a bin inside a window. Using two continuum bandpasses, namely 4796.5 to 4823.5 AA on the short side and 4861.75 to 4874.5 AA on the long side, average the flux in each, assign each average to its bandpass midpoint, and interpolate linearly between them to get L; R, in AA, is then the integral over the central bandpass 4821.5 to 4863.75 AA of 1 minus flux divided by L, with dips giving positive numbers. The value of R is -3.7 AA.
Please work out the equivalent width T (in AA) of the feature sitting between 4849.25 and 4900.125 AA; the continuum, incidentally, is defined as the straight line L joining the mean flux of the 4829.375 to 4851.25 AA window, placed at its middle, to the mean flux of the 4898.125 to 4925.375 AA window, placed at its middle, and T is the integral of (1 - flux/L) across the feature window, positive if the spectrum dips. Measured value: 3.00 AA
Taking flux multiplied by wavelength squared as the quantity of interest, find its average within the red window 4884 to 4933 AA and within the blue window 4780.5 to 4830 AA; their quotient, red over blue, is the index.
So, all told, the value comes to 1.0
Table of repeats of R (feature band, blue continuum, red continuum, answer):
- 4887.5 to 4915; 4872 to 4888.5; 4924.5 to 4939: -0.43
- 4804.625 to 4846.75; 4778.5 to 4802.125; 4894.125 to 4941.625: -1.07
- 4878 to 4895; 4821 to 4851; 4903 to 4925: 0.37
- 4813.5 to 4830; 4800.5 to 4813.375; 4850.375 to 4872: -0.52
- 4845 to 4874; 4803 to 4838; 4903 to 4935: 2.01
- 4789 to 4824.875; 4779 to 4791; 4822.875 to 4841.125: 0.17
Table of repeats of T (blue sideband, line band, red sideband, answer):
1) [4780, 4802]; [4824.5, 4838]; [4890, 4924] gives -0.39 AA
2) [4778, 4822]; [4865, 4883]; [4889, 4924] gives 1.22 AA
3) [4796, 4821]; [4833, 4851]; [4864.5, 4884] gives -1.03 AA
